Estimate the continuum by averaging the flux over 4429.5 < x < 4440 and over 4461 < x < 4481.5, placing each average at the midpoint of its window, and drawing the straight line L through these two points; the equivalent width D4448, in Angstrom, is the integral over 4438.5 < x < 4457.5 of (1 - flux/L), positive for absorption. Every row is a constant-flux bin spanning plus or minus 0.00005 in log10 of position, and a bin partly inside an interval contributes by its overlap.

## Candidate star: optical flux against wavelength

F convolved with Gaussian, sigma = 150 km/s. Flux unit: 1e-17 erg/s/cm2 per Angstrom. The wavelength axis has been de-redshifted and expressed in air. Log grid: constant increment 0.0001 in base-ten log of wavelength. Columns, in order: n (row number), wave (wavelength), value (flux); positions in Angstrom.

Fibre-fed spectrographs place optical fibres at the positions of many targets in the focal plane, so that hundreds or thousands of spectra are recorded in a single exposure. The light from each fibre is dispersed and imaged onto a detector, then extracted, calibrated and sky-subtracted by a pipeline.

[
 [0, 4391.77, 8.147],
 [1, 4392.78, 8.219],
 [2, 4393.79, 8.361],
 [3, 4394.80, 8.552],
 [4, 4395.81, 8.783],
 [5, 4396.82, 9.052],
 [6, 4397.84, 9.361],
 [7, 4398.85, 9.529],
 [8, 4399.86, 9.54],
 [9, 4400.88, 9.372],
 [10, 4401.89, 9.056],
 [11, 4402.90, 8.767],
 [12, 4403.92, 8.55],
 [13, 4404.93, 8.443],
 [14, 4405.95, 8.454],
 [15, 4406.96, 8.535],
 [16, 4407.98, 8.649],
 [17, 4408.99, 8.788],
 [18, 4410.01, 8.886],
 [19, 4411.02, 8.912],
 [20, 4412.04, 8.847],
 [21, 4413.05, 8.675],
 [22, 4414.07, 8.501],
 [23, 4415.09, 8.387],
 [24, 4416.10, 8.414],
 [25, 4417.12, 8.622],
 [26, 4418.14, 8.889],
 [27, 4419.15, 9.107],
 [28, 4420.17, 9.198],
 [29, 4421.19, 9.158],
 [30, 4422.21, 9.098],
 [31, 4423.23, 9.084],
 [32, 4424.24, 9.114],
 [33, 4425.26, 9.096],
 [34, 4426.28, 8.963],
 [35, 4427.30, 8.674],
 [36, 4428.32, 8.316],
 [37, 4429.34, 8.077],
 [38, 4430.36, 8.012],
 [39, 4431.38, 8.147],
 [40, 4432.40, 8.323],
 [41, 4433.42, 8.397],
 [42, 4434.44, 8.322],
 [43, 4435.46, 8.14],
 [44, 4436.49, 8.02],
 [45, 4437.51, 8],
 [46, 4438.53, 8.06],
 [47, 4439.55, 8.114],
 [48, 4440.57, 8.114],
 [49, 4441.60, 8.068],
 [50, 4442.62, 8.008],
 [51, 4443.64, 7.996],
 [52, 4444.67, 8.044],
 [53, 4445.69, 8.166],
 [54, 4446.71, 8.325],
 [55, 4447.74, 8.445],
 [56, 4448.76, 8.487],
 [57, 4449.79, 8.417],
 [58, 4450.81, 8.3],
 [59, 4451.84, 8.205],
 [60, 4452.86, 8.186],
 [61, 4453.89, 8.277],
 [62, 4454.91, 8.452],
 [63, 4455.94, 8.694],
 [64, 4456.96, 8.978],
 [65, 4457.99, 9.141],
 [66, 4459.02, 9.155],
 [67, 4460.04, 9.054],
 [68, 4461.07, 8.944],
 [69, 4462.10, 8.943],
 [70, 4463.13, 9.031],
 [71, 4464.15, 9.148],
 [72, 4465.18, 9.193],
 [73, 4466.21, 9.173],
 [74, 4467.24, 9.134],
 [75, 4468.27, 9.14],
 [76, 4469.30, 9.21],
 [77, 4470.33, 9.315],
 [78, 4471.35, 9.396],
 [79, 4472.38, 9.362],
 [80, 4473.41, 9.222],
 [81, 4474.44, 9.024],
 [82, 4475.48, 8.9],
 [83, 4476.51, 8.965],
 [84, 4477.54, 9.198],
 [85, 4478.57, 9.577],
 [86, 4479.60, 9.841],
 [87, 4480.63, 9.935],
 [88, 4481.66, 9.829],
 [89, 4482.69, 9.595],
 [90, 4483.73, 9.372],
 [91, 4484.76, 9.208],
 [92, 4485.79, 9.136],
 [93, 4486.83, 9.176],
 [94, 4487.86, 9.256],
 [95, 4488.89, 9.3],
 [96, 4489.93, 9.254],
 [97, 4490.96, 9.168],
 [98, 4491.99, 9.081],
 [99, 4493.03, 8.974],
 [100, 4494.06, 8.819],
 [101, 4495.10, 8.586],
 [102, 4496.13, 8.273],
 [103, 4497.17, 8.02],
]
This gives 0.6 Angstrom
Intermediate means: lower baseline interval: 8.15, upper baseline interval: 9.25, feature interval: 8.29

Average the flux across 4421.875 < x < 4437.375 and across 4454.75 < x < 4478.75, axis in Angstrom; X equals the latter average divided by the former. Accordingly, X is 1.07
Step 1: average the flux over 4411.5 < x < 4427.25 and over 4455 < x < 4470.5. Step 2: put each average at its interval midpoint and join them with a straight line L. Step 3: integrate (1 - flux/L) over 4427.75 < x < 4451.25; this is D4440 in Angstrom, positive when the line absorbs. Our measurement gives 2.0 Angstrom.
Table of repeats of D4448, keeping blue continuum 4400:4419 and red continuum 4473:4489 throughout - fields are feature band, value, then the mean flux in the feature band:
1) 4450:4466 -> 0.6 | 8.78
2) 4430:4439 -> 0.8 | 8.16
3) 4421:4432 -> 0.2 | 8.69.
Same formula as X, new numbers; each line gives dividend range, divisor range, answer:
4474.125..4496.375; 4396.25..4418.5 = 1.04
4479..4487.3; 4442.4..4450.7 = 1.15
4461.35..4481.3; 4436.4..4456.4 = 1.12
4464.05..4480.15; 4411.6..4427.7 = 1.04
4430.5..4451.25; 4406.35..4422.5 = 0.93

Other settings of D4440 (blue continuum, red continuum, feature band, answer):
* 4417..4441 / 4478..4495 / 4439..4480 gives 0.8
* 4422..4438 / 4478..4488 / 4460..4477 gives 0.2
